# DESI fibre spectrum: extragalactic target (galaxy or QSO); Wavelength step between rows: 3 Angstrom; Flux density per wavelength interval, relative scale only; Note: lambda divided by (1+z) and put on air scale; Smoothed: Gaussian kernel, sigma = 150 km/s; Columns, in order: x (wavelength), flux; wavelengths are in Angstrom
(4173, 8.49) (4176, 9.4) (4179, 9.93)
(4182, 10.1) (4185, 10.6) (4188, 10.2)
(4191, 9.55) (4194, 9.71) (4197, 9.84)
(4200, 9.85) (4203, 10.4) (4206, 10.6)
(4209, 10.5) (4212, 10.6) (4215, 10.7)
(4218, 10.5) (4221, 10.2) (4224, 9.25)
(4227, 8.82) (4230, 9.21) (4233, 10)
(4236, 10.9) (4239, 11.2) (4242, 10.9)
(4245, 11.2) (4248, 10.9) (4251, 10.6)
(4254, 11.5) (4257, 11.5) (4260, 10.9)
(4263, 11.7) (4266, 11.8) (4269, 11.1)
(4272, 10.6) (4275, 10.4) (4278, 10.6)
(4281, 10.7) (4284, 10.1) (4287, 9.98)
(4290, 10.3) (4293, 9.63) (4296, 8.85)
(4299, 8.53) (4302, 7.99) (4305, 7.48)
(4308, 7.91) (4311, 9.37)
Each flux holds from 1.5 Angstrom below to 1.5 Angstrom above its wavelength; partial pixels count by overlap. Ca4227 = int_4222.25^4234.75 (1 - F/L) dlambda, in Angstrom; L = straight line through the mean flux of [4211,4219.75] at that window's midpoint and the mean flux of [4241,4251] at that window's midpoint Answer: 1.6 Angstrom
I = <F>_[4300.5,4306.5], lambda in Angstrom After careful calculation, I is 7.73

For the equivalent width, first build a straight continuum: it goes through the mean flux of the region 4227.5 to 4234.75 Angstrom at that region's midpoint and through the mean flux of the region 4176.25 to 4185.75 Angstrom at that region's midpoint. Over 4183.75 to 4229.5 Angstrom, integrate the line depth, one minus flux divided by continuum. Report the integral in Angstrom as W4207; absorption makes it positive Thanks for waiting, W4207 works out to -1.2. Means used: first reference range 10.1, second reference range 9.54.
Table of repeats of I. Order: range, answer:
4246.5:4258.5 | 11.1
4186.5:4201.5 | 9.83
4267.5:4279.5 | 10.7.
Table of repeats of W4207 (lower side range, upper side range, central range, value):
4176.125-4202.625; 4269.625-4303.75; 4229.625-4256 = -2.45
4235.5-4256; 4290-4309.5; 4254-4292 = -4.03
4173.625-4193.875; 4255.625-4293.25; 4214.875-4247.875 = 0.22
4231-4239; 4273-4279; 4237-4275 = -2.24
